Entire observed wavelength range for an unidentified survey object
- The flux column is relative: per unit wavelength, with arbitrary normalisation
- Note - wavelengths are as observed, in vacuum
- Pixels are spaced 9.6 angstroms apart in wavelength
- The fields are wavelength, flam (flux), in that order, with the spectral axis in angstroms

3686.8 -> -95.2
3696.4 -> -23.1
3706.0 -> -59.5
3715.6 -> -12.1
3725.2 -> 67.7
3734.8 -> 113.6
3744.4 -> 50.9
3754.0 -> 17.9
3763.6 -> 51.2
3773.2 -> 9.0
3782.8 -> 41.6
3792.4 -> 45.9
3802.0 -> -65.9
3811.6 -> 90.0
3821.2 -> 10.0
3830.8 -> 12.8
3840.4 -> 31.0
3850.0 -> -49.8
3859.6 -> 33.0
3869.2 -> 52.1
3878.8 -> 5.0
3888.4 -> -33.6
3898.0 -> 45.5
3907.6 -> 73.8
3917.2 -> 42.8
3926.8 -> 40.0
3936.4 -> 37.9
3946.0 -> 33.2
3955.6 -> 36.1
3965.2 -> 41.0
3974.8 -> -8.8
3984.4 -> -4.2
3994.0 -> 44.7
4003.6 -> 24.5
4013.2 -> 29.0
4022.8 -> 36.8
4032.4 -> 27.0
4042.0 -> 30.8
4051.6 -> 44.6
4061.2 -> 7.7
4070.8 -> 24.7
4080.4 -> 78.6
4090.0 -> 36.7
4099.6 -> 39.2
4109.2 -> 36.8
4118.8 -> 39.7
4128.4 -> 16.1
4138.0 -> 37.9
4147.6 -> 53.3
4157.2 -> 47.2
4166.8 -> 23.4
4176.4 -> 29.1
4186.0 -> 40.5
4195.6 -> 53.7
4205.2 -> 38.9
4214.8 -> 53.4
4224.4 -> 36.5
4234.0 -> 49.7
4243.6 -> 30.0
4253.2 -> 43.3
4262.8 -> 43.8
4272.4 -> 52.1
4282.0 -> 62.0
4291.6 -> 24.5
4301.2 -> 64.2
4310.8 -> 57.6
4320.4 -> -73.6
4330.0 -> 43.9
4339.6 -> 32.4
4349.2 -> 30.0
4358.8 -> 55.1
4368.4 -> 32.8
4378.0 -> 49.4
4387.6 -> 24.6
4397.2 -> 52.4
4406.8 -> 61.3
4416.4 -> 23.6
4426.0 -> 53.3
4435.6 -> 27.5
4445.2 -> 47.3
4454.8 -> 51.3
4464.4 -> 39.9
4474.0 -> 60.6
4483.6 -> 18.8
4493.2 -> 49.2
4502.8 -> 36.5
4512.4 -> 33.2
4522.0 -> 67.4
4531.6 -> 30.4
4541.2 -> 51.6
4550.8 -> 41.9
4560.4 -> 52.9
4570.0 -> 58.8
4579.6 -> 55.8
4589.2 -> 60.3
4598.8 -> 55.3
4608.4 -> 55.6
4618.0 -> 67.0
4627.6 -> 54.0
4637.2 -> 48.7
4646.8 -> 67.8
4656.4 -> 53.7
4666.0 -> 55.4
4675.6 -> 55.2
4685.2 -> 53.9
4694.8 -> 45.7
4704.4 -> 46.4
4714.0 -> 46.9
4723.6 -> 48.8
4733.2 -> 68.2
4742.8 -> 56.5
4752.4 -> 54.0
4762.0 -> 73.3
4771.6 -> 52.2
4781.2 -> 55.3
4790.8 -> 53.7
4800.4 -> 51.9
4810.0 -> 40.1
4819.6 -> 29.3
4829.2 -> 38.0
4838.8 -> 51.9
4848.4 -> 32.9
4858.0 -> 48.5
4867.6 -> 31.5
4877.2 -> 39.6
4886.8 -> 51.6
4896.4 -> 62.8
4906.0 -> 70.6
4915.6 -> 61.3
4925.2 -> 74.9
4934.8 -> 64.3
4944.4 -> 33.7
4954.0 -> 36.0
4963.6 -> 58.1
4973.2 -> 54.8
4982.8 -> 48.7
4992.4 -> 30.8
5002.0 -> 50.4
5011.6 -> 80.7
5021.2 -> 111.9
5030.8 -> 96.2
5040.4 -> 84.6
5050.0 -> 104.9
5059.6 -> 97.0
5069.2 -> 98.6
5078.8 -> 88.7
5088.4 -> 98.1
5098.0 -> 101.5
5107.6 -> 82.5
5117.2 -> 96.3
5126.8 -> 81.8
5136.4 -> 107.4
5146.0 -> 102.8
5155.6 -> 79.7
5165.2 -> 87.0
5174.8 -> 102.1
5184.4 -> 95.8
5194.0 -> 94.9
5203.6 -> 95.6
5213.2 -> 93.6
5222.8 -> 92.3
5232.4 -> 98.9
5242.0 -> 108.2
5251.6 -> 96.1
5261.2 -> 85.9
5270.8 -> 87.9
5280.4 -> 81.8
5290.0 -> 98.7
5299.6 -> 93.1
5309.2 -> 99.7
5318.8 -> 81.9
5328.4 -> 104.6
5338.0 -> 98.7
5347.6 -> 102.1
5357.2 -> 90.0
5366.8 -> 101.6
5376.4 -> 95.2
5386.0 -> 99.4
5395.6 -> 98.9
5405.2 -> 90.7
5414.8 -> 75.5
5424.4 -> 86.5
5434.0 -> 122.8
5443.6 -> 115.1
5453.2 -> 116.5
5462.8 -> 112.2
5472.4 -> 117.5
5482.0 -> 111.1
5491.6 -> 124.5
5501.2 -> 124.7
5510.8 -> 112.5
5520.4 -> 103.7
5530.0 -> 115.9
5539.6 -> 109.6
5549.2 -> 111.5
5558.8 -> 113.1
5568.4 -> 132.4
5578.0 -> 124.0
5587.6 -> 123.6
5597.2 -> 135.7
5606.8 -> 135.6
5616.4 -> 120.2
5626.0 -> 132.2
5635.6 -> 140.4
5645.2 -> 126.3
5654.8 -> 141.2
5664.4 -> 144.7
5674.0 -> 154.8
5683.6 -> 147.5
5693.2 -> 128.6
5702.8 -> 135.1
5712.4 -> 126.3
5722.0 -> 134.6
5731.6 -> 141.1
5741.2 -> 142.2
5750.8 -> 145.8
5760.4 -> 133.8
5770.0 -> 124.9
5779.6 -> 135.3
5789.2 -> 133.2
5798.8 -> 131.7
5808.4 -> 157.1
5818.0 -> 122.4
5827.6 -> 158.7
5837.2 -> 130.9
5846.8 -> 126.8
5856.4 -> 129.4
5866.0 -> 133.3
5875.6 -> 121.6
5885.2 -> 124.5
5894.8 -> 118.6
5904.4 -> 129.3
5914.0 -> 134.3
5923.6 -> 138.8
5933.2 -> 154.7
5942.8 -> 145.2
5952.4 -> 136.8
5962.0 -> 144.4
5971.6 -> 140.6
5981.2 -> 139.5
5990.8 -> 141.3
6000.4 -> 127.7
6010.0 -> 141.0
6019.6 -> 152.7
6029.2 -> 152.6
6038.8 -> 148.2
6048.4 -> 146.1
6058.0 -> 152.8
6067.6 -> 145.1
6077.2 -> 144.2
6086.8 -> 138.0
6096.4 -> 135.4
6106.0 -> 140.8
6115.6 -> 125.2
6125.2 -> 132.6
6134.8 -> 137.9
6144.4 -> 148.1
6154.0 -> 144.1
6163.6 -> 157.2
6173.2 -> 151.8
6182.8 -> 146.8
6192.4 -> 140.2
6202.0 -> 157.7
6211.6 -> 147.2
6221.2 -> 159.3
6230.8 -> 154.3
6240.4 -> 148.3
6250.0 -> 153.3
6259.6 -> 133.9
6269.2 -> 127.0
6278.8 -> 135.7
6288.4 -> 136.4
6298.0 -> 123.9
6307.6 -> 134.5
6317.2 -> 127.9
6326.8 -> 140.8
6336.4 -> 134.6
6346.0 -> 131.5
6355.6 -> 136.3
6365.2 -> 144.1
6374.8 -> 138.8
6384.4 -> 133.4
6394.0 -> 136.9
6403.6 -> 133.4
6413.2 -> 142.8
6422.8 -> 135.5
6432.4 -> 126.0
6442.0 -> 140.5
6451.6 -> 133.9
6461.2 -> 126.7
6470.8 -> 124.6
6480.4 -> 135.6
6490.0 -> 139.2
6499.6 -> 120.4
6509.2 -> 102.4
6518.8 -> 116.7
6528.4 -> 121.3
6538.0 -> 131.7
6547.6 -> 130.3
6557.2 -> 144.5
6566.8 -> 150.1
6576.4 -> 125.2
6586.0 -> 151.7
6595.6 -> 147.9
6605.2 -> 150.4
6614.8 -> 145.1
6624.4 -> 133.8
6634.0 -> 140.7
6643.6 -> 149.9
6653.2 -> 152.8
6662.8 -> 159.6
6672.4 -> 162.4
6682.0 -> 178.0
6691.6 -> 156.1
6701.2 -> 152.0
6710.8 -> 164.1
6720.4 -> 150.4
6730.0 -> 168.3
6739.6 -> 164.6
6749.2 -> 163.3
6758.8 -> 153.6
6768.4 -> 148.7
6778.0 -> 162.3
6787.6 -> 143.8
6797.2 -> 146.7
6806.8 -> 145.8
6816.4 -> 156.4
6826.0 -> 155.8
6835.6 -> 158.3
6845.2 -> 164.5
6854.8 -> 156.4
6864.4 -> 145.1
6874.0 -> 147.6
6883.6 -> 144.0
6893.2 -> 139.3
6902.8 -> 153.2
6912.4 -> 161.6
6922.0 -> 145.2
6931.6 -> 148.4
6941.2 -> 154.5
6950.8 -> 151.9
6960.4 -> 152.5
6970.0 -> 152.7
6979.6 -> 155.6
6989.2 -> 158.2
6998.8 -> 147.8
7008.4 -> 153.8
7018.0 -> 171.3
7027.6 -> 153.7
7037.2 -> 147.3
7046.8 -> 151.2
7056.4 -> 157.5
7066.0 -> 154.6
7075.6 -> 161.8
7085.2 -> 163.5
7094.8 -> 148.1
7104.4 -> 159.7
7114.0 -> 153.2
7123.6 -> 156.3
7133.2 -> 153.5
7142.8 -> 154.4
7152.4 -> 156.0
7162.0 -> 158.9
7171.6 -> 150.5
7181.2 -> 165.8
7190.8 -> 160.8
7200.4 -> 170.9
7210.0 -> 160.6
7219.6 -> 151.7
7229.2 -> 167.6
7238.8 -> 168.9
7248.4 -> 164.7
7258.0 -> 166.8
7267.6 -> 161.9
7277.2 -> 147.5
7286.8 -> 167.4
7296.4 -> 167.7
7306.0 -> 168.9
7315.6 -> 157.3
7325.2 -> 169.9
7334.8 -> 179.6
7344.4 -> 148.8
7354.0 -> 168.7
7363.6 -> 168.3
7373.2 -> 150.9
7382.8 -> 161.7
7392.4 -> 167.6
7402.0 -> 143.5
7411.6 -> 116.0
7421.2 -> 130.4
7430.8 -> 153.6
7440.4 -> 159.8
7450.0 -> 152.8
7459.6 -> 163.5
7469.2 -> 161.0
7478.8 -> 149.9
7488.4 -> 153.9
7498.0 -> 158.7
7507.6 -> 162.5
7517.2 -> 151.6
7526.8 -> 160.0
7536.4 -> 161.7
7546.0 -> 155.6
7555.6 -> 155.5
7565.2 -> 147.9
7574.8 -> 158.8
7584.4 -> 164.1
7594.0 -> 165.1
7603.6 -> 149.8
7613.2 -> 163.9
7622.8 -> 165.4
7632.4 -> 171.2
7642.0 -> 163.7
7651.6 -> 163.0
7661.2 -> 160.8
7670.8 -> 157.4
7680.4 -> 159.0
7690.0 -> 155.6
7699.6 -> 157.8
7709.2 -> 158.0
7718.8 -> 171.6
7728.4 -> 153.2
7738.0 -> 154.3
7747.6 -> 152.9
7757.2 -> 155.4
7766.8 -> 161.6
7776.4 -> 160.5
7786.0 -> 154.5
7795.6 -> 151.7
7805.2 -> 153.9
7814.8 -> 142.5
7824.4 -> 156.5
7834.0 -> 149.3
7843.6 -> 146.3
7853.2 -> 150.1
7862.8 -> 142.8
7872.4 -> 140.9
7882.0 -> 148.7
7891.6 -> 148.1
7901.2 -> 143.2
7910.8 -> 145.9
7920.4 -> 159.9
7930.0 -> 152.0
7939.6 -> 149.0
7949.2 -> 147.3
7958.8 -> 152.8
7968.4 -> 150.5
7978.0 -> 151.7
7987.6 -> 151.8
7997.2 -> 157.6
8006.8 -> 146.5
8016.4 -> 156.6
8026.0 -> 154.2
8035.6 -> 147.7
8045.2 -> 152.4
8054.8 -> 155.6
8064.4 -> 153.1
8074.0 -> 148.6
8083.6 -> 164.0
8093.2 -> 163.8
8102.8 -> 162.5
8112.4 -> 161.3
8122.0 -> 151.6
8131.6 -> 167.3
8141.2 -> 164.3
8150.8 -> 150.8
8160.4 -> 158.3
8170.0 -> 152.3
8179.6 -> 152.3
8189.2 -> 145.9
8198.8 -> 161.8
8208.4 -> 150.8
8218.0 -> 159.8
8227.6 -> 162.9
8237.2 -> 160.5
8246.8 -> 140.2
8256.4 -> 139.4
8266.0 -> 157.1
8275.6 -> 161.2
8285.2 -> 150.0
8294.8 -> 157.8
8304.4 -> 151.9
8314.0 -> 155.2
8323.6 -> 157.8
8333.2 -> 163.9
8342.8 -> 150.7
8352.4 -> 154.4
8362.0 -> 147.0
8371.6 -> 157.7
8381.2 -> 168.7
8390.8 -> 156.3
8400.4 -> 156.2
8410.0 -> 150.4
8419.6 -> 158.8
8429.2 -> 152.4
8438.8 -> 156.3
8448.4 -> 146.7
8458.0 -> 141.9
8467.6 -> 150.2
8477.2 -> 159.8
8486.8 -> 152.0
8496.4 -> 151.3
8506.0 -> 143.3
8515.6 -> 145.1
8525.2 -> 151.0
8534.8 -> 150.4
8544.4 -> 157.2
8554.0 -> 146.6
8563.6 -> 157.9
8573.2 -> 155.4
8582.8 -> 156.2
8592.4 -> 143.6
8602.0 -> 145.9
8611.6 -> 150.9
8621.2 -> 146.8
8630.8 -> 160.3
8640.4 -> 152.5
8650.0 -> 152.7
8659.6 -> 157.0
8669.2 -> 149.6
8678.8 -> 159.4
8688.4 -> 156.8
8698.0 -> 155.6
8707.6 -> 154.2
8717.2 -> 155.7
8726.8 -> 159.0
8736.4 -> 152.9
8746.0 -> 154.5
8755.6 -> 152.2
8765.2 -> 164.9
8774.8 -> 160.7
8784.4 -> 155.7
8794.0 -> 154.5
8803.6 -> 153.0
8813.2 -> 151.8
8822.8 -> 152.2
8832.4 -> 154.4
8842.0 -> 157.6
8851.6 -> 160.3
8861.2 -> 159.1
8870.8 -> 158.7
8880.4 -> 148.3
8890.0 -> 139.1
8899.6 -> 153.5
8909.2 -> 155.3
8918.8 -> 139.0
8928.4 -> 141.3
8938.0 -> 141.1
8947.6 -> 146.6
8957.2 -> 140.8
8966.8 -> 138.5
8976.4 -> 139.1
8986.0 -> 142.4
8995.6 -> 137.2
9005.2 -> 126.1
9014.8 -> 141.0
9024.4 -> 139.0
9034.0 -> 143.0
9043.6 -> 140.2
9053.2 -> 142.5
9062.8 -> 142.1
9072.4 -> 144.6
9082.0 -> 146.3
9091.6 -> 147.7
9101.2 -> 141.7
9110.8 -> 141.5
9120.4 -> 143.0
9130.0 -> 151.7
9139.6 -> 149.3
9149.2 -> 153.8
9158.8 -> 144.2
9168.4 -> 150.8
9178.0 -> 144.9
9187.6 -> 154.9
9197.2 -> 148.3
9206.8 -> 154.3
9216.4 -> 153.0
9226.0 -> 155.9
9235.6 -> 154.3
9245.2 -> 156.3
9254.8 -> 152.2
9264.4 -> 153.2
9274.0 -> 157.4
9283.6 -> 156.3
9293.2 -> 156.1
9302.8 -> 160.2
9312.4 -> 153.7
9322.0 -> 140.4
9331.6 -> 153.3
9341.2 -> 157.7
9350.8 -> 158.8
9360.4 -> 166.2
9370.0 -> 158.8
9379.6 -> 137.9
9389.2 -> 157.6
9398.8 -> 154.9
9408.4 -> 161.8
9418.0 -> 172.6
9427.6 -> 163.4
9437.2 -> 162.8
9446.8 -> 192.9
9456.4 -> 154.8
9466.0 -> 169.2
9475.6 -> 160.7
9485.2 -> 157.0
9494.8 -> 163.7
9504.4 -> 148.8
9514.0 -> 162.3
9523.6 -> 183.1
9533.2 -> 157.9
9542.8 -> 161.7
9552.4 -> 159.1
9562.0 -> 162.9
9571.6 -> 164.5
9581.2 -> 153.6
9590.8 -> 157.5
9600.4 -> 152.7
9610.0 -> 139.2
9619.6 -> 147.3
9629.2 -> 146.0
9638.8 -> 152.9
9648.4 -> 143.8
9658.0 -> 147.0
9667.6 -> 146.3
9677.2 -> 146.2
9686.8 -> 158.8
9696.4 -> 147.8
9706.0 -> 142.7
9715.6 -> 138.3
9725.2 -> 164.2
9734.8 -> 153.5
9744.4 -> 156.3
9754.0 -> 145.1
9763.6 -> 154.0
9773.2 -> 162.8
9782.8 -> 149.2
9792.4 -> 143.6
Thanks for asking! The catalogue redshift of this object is 0.26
